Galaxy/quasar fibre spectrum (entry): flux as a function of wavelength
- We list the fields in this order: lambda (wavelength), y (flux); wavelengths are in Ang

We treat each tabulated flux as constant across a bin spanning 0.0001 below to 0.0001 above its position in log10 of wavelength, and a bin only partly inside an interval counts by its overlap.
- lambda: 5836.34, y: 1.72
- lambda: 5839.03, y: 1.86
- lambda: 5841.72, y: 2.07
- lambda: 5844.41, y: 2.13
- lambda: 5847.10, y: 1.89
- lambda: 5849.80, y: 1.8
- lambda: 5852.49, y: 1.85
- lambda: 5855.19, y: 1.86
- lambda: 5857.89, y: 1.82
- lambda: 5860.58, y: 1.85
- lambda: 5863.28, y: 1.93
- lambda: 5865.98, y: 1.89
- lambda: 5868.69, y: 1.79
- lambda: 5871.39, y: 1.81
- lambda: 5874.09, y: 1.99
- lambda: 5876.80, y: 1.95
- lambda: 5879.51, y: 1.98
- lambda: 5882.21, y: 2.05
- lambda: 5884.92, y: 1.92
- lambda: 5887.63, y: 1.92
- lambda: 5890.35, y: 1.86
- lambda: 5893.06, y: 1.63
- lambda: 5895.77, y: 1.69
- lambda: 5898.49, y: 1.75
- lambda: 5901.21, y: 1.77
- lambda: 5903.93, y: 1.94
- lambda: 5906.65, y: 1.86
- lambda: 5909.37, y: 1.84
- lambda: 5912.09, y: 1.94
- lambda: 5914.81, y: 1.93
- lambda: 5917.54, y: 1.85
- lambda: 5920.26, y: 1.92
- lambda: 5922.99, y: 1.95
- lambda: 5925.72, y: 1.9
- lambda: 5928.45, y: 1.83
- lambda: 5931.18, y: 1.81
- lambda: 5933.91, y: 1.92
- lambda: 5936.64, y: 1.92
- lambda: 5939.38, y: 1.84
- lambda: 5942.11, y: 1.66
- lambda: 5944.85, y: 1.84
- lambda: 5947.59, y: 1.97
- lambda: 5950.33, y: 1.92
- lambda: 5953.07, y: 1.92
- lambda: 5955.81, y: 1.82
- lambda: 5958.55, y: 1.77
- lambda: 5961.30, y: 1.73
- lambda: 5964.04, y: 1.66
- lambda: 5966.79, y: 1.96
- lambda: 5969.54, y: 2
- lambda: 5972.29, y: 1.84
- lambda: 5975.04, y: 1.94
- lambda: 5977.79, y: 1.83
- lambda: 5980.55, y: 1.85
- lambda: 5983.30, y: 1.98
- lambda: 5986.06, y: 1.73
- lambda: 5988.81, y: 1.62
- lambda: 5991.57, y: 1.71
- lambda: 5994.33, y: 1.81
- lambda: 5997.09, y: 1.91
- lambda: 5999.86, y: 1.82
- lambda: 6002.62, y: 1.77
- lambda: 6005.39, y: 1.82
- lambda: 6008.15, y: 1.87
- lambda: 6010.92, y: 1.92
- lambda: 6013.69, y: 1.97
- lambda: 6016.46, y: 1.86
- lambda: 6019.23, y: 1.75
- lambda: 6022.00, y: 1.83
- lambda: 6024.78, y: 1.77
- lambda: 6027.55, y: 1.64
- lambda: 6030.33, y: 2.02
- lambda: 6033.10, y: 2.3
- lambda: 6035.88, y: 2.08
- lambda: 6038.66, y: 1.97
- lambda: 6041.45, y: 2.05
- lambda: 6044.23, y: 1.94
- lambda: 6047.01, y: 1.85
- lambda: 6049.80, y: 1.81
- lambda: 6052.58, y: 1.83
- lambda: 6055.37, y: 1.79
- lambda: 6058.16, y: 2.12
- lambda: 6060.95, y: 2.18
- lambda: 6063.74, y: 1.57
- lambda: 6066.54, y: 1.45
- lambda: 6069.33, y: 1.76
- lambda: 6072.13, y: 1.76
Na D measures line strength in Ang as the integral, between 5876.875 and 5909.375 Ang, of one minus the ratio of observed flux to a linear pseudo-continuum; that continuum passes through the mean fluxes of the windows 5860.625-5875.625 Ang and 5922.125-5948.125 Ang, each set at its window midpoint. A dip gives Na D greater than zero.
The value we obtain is 0.3 Ang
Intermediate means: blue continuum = 1.88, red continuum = 1.86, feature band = 1.85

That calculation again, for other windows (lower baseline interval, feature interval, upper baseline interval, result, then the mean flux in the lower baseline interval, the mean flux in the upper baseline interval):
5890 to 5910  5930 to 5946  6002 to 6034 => -0.1 Ang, 1.79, 1.87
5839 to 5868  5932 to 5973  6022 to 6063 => 1.6 Ang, 1.9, 1.94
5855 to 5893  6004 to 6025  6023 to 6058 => 0.7 Ang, 1.89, 1.93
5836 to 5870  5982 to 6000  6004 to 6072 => 0.8 Ang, 1.89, 1.88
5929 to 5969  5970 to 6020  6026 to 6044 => 2.3 Ang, 1.84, 2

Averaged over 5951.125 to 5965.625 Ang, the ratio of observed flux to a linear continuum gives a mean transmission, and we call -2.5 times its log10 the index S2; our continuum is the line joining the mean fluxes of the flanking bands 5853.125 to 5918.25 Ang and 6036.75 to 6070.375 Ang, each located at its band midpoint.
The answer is 0.05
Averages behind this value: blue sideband 1.87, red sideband 1.86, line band 1.79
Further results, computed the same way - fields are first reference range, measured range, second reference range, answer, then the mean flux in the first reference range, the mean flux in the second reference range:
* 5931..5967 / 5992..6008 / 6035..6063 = 0.04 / 1.84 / 1.95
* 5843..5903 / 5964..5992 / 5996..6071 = 0.02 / 1.87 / 1.88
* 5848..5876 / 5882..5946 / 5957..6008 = -0.01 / 1.86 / 1.82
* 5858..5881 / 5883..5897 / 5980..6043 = 0.05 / 1.9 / 1.87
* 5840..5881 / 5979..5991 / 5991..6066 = 0.06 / 1.91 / 1.88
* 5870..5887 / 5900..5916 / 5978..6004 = 0.02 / 1.95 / 1.8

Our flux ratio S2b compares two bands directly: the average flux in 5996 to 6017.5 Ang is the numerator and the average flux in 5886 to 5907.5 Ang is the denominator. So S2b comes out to 1.04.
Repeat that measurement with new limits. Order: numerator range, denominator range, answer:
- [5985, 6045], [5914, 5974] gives 1.01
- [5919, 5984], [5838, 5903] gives 0.99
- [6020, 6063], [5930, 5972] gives 1.05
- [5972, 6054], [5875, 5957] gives 1.00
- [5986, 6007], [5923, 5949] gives 0.96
